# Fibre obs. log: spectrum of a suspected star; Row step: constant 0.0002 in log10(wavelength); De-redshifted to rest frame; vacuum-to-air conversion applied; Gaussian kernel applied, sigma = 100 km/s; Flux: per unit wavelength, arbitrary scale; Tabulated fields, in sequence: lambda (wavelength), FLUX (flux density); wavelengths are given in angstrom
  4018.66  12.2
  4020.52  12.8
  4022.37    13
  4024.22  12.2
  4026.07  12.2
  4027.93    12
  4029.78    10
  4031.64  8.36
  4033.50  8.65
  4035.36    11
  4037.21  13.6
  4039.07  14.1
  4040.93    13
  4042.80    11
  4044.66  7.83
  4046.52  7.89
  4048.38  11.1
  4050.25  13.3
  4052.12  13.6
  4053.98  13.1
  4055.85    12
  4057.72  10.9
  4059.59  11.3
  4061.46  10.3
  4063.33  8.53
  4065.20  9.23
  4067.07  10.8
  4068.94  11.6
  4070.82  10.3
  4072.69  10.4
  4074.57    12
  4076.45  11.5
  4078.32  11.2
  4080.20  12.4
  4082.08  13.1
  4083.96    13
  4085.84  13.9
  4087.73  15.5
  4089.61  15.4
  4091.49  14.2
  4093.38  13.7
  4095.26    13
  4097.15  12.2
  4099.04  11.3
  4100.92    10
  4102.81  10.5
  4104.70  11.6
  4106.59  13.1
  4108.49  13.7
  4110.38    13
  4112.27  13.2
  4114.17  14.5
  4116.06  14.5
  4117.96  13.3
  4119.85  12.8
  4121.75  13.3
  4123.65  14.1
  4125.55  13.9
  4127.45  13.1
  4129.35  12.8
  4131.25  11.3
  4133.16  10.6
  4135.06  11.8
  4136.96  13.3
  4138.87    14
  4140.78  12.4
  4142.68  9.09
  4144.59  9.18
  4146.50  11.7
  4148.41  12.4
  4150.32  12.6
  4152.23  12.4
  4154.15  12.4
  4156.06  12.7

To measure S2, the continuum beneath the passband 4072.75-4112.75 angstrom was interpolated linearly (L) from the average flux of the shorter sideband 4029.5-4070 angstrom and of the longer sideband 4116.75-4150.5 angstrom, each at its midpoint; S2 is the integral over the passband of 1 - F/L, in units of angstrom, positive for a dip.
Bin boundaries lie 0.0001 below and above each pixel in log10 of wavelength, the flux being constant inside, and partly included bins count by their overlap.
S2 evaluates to -3.5 angstrom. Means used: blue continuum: 11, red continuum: 12.3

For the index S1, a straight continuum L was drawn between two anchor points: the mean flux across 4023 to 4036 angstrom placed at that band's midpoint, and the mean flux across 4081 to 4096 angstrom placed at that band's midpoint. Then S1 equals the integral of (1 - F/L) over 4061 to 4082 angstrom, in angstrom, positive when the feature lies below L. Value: 3.5 angstrom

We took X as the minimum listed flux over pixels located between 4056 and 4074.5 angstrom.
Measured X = 8.53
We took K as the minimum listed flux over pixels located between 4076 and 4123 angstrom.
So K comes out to 10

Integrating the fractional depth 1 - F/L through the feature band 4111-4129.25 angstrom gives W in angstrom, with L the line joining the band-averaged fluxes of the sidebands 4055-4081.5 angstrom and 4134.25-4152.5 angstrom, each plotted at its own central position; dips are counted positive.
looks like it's -3.2 angstrom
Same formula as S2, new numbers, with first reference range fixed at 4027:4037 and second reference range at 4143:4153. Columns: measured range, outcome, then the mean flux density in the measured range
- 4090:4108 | -2.2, 12.3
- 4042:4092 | -4.8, 11.7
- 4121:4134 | -1.7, 12.7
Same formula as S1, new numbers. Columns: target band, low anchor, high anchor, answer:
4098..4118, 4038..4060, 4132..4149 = -1.7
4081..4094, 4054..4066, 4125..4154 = -3.5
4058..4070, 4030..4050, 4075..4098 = 1.7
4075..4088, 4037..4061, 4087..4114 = -0.3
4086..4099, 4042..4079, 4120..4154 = -2.7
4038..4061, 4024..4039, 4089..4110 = -0.1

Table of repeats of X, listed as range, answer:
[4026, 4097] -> 7.83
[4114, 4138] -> 10.6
